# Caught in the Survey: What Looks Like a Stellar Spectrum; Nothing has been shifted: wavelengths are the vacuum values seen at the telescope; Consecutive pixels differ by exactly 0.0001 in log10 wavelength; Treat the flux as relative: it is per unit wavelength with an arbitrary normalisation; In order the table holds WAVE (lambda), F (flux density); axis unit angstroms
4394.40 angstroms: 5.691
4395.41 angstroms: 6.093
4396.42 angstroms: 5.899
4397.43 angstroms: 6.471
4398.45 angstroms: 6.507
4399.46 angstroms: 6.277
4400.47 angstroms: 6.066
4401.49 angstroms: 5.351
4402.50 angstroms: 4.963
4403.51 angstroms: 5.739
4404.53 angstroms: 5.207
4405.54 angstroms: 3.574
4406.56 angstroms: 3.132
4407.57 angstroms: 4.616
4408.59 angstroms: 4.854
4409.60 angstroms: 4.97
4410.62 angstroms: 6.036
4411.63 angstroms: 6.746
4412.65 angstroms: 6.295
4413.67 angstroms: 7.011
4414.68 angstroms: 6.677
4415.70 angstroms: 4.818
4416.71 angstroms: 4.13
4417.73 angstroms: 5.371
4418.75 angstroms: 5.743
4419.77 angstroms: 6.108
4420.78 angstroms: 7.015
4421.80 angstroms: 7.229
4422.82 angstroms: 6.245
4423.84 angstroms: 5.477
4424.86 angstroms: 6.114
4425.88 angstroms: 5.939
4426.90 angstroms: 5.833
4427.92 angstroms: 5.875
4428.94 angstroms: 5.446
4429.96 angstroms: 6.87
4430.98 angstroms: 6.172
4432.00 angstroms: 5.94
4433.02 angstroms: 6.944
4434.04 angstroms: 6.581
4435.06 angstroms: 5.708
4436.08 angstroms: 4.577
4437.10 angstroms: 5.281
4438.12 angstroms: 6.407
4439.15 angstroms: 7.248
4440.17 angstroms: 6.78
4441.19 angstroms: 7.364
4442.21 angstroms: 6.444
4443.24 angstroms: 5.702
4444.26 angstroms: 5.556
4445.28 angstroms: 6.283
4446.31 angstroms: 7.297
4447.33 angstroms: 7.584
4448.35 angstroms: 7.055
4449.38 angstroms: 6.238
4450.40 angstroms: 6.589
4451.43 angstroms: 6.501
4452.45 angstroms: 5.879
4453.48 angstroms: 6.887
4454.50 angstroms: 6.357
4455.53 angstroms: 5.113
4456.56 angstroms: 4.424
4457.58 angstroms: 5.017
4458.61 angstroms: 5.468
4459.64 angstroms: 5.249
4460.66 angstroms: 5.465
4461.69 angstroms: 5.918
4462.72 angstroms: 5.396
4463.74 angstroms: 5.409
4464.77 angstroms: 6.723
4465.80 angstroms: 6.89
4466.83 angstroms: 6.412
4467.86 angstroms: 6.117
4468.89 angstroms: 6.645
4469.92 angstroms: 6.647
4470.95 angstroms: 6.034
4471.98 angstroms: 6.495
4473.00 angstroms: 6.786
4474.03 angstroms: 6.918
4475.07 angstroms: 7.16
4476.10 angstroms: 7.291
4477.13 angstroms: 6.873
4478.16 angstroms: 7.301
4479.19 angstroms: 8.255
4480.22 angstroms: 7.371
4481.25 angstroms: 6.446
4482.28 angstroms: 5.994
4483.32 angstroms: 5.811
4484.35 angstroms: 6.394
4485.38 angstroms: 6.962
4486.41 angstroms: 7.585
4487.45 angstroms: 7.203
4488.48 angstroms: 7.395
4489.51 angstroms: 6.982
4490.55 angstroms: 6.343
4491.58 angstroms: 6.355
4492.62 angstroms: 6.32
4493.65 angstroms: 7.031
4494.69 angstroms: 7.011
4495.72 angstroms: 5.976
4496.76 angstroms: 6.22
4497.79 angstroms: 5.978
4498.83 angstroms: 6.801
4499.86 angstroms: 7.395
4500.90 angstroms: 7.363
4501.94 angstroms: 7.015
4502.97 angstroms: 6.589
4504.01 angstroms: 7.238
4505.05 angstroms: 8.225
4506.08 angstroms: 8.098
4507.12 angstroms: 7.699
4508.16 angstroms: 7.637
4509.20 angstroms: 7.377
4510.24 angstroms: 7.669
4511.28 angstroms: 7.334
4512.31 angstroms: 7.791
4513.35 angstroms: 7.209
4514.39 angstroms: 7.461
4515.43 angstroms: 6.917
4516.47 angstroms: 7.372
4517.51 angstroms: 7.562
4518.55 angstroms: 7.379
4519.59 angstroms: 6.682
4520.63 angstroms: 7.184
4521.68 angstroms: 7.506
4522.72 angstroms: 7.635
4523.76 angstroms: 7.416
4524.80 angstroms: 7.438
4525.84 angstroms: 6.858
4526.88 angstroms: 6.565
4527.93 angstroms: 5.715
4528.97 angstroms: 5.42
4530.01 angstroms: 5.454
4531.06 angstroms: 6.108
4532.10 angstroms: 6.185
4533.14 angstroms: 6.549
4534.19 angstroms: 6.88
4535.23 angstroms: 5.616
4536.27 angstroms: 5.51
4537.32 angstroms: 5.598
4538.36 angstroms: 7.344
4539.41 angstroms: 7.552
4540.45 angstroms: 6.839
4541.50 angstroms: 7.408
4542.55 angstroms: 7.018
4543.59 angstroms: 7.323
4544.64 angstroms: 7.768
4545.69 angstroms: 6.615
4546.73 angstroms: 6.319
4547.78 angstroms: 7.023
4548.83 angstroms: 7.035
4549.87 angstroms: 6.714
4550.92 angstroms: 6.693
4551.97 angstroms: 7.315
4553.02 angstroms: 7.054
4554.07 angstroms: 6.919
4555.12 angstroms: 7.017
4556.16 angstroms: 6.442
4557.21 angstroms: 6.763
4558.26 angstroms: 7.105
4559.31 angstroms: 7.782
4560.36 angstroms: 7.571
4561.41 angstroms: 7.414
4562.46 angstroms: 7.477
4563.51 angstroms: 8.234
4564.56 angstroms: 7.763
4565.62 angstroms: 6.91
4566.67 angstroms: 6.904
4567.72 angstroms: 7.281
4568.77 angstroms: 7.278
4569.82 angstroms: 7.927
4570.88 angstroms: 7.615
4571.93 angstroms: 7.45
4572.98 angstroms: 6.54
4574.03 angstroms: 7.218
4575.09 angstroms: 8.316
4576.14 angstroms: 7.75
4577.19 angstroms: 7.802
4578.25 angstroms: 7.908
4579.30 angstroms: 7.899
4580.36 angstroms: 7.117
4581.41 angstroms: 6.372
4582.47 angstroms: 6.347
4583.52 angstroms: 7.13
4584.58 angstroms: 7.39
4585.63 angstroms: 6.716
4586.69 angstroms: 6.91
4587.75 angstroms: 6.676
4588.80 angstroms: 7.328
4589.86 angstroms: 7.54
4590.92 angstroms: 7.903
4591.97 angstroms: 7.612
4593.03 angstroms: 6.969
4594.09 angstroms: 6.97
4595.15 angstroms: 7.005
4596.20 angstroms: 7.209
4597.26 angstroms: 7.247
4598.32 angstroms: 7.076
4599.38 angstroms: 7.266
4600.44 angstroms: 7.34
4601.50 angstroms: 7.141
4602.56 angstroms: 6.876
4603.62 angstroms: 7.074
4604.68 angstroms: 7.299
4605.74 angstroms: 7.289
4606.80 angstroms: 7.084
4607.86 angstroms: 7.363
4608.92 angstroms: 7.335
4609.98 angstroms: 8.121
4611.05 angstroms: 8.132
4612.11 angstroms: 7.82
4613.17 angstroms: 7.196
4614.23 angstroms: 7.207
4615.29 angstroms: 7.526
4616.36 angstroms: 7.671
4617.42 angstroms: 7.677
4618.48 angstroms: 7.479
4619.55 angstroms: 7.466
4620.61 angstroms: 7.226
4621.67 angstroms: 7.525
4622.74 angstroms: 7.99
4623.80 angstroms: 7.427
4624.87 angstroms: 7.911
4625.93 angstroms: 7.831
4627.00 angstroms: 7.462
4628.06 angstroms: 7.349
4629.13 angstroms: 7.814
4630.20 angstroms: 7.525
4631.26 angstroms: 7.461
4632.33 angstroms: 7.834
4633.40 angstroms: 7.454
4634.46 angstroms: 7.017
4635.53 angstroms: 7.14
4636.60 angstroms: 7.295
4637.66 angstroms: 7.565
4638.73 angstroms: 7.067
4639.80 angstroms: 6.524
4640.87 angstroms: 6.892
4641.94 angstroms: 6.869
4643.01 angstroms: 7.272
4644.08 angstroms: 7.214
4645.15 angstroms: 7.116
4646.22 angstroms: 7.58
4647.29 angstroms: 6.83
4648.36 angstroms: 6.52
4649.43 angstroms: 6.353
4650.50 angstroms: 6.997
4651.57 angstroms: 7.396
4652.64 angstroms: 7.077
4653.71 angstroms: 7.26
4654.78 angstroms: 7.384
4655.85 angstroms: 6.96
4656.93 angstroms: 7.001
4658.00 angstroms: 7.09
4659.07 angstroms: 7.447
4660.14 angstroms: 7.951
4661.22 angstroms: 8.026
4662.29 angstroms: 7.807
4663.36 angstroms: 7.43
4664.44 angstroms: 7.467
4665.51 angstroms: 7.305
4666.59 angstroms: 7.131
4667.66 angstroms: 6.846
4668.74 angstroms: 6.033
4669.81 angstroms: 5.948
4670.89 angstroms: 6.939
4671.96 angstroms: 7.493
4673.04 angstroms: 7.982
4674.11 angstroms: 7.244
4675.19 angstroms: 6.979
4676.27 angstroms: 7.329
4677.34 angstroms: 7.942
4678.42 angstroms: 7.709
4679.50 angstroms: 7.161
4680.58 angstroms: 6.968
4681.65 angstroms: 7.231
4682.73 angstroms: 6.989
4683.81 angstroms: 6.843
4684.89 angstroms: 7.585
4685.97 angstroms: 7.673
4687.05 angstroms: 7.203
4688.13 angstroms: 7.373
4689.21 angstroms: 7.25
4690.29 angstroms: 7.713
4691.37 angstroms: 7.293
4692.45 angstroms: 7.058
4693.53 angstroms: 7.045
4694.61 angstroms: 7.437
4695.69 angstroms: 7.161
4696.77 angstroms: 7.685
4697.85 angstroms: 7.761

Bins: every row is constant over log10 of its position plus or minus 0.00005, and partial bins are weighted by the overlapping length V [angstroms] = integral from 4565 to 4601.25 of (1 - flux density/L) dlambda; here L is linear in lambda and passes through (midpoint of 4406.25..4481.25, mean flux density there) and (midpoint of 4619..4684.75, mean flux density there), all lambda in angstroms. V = -1.9 angstroms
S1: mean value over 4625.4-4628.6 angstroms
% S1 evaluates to 7.55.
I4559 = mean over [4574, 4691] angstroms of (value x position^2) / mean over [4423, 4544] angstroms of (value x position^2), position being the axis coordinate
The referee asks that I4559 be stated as 1.18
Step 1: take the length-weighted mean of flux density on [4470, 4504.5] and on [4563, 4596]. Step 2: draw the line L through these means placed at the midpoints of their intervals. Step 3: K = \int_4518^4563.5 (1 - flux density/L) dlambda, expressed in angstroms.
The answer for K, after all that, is 1.6 angstroms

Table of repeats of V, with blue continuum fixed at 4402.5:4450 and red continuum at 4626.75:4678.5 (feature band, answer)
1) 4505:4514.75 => -1.8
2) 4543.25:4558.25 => -0.6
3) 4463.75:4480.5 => -1.6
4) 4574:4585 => -0.9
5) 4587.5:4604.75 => -0.8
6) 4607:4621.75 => -1.1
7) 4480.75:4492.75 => -0.7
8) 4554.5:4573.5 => -1.6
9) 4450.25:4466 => 0.9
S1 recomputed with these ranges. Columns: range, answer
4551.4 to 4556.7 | 6.95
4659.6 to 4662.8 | 7.93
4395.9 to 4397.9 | 6.19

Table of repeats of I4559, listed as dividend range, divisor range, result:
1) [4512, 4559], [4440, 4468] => 1.16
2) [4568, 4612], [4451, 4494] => 1.20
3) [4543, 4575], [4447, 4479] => 1.19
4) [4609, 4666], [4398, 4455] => 1.35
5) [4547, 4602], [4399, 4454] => 1.29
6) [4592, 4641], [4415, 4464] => 1.32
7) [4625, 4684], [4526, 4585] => 1.08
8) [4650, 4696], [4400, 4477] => 1.34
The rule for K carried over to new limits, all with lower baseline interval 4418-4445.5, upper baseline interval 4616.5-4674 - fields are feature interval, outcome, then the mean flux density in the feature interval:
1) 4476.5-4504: -1.4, 6.82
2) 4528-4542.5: 0.8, 6.35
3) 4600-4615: -0.6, 7.38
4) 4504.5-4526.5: -2.8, 7.44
